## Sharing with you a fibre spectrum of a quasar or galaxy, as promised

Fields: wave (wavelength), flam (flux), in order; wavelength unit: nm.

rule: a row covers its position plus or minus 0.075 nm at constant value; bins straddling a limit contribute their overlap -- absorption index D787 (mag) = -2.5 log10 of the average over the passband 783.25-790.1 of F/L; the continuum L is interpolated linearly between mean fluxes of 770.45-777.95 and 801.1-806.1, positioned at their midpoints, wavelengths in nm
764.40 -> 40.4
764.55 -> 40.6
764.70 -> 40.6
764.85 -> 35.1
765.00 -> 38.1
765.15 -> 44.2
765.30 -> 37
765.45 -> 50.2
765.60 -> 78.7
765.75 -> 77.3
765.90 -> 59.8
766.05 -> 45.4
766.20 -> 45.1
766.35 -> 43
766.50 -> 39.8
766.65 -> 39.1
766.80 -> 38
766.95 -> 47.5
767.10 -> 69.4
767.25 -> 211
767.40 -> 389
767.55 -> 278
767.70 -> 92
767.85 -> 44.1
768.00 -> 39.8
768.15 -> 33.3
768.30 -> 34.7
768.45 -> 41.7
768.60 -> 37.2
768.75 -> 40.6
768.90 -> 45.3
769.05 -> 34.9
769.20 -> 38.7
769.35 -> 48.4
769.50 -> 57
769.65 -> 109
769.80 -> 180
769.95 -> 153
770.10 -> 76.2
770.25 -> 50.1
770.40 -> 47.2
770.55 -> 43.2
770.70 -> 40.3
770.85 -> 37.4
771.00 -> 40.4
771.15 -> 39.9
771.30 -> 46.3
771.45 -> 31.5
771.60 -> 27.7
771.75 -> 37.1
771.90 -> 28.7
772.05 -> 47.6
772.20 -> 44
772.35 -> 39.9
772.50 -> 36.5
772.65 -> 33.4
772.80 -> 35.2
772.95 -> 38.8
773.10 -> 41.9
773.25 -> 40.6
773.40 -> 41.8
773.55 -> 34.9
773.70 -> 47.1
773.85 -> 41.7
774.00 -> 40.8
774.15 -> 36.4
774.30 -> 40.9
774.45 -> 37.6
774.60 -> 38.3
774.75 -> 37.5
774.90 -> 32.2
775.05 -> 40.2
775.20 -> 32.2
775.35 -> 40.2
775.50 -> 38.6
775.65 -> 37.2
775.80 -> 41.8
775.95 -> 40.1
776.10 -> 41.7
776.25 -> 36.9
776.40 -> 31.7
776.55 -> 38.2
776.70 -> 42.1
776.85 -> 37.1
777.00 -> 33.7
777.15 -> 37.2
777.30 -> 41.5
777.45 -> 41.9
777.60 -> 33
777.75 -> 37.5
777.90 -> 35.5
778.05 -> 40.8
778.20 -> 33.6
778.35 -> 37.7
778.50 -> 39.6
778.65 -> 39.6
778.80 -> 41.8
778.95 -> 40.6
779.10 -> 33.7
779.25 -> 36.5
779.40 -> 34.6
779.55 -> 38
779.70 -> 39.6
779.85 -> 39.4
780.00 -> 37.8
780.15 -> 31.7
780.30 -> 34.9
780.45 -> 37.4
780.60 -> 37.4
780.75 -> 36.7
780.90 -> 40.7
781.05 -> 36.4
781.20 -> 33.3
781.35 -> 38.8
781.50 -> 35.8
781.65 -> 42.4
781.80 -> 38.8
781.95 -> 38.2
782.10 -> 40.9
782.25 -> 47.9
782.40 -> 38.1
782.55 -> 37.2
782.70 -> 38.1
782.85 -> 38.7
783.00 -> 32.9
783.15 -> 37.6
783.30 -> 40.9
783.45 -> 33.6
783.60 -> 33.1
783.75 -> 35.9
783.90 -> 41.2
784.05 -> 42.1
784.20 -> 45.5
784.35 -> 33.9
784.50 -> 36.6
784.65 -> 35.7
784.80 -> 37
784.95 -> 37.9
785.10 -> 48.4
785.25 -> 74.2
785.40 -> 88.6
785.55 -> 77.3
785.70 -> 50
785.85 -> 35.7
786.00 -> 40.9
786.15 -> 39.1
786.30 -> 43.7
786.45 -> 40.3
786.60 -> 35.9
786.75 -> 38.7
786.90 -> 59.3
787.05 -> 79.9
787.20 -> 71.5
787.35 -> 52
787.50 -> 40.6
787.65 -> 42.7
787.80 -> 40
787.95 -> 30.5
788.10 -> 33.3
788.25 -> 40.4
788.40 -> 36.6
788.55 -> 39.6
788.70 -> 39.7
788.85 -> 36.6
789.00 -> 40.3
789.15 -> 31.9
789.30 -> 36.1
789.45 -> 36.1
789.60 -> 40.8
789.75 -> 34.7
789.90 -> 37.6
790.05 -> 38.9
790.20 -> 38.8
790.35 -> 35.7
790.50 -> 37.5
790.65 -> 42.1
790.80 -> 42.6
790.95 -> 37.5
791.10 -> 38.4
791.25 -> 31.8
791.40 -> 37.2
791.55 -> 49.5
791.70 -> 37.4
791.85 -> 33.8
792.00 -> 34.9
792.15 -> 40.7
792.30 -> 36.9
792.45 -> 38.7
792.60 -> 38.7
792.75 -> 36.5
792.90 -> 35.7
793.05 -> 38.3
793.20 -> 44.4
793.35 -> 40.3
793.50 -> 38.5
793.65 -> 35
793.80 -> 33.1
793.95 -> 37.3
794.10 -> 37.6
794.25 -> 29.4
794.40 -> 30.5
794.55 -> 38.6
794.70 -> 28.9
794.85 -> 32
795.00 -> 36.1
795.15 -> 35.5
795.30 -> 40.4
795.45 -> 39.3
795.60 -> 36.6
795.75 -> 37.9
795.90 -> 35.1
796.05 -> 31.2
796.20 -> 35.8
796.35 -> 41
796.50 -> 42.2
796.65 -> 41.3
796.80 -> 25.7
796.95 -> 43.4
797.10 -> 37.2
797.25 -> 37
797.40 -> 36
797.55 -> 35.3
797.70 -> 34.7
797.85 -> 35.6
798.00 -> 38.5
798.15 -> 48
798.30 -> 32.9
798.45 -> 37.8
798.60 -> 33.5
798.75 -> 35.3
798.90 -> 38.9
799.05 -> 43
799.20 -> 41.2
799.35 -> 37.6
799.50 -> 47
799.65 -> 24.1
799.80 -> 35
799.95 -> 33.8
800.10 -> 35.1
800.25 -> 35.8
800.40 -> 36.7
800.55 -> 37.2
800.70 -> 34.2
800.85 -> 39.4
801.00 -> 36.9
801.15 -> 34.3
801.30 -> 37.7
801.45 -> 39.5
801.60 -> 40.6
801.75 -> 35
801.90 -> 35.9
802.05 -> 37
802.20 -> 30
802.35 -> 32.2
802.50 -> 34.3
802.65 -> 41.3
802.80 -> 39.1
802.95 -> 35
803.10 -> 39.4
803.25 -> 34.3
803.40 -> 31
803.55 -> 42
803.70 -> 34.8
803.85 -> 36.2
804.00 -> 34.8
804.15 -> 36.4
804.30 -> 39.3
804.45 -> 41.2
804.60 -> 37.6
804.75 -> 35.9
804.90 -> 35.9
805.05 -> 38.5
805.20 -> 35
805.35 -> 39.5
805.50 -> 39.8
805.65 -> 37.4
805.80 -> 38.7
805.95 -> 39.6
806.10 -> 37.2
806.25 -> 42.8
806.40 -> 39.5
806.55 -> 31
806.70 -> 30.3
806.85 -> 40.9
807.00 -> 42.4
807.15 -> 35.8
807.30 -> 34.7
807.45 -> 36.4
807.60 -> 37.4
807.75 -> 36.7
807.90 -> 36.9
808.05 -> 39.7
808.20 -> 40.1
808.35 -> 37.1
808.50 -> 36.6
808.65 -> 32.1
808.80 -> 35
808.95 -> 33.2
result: -0.156 mag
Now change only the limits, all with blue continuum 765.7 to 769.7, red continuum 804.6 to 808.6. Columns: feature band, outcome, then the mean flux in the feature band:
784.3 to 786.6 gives 0.23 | 47.7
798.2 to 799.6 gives 0.18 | 38.5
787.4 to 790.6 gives 0.42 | 37.7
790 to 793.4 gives 0.34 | 38.5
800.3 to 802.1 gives 0.16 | 37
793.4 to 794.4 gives 0.40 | 34.9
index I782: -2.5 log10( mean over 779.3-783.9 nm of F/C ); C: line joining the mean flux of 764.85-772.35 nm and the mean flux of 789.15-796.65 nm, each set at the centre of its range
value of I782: 0.33 mag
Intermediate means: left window 66.7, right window 37.2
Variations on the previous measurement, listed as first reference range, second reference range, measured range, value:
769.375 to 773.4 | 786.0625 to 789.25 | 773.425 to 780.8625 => 0.300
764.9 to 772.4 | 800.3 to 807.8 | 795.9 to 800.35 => 0.136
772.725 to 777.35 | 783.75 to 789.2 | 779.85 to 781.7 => 0.139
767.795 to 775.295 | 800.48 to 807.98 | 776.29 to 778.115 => 0.202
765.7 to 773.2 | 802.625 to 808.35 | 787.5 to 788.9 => 0.320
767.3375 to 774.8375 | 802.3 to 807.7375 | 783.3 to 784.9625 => 0.326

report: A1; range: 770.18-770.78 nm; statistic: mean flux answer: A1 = 45.1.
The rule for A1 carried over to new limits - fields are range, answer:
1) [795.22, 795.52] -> 39.8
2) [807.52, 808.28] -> 38.1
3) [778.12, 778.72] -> 37.6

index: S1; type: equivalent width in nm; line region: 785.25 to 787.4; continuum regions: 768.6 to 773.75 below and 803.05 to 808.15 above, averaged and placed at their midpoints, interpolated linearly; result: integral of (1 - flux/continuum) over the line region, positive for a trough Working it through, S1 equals -0.46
